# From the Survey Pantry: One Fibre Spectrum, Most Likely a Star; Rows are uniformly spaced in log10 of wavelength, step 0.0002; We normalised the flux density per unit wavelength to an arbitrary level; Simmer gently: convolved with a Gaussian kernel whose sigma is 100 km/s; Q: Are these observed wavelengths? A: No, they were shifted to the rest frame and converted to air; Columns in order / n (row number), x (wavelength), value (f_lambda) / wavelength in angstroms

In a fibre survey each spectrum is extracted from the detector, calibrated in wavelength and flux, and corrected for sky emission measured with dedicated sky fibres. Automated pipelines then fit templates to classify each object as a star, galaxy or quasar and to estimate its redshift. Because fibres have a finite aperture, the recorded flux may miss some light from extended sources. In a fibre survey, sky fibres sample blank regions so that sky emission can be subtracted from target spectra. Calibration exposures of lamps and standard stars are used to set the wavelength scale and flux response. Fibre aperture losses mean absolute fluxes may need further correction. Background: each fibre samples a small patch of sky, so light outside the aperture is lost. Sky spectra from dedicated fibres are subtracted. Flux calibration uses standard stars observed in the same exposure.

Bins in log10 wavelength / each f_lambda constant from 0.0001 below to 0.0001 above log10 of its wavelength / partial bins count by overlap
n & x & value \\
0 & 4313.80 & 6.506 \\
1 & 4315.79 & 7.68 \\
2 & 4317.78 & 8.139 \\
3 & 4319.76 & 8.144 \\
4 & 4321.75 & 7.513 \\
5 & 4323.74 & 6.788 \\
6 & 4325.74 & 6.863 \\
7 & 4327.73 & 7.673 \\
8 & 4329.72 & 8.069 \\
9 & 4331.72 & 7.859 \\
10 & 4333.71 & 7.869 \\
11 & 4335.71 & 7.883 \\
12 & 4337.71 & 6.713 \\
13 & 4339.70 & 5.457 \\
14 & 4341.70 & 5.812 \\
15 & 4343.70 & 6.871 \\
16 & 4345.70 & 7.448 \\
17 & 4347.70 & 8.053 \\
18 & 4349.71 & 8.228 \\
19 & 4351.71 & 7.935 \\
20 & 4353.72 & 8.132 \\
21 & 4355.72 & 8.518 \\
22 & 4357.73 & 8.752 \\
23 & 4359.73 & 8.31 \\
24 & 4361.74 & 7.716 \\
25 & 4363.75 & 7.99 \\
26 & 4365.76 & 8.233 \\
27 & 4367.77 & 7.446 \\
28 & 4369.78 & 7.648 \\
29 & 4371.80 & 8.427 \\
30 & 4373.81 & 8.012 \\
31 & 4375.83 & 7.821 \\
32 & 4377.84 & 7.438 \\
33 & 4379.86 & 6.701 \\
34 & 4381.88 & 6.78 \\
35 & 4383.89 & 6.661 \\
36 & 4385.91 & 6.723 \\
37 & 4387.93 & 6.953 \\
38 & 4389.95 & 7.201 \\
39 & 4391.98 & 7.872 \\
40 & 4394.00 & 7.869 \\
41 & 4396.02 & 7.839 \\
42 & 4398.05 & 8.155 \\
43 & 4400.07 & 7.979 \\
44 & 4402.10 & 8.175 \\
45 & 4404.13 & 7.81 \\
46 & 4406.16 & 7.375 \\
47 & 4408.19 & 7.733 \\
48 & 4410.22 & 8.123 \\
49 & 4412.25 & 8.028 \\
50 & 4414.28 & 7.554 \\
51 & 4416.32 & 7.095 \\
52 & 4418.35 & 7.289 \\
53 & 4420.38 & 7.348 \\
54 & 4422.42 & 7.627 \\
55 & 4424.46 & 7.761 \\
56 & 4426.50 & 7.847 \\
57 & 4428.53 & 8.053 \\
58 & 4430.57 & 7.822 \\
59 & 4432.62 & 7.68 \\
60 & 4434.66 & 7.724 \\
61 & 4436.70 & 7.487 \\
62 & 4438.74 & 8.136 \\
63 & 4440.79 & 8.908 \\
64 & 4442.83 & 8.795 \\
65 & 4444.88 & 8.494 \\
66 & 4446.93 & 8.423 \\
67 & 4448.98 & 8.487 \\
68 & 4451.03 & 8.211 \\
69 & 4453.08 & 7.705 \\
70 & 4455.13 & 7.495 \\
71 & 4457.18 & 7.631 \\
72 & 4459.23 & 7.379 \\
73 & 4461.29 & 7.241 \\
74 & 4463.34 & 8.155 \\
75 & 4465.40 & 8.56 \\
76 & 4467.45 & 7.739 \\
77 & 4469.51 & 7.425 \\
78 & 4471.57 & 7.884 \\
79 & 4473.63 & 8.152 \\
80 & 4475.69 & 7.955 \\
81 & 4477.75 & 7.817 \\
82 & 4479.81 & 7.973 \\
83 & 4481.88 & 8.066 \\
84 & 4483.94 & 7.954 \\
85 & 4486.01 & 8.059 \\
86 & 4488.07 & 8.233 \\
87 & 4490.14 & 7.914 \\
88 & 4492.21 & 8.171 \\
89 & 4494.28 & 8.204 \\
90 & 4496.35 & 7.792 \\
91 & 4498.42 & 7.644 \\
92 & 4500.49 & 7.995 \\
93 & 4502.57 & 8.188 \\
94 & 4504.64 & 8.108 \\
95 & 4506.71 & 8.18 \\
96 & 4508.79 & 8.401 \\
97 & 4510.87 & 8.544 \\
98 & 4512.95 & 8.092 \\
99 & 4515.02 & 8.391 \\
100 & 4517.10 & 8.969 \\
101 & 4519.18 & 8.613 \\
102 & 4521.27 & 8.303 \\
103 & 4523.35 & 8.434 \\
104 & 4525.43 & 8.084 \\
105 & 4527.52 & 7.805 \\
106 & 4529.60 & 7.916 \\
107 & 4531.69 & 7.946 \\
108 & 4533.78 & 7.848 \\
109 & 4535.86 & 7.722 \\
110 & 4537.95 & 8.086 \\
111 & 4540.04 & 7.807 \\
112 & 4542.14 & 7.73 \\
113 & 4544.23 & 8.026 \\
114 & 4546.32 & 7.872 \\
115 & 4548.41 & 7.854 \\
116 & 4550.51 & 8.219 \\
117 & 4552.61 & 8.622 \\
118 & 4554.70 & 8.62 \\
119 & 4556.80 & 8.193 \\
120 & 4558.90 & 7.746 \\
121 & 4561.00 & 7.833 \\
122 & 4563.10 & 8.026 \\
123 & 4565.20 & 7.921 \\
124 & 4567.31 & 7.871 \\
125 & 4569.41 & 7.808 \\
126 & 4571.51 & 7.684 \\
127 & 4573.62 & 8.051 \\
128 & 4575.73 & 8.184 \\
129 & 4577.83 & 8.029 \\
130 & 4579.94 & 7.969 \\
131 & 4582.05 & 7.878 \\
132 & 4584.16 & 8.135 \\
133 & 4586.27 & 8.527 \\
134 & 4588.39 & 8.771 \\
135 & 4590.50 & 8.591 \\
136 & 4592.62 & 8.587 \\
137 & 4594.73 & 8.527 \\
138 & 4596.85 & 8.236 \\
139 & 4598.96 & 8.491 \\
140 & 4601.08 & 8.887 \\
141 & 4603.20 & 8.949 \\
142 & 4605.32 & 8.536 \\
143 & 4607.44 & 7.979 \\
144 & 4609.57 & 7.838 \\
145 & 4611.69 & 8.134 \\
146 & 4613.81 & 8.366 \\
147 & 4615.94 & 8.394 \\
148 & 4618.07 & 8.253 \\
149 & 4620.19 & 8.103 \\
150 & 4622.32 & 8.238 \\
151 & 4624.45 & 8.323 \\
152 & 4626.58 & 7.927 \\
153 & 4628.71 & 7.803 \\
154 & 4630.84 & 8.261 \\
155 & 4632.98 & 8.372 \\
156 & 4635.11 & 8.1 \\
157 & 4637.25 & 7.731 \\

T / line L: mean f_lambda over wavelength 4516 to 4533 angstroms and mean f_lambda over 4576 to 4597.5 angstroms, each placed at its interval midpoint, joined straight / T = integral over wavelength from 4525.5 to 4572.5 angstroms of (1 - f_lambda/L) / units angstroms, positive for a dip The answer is 1.78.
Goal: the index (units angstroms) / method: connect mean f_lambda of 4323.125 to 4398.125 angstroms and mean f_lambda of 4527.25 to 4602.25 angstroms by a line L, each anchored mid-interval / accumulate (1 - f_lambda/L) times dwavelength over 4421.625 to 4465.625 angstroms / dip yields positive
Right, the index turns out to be -1.1 angstroms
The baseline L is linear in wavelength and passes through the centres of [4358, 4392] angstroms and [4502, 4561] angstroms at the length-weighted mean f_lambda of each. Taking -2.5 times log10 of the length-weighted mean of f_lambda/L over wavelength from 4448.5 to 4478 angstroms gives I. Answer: 0.005 mag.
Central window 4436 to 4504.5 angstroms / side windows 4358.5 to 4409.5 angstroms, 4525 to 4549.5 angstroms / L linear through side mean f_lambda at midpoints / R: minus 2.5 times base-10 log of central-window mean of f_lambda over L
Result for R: -0.032 mag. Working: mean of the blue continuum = 7.64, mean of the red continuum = 7.89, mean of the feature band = 8.01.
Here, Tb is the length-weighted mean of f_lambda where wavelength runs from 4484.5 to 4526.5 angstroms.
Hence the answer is 8.21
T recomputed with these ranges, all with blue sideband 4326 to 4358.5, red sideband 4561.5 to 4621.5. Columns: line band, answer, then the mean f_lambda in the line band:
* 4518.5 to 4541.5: 0.1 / 8.03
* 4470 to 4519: -0.9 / 8.12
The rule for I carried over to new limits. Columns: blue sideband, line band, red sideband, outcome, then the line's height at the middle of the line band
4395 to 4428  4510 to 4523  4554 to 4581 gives -0.08 mag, 7.91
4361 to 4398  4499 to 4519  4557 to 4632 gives -0.05 mag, 7.93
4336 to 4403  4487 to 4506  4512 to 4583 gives -0.01 mag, 7.92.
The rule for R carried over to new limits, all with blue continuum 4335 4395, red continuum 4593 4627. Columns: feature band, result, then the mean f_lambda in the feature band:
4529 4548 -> 0.029 mag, 7.88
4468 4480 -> 0.004 mag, 7.86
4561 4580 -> 0.035 mag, 7.94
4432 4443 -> -0.045 mag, 8.09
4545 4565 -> 0.007 mag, 8.1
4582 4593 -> -0.024 mag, 8.45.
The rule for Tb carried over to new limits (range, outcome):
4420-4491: 7.95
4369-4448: 7.73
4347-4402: 7.76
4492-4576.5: 8.08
